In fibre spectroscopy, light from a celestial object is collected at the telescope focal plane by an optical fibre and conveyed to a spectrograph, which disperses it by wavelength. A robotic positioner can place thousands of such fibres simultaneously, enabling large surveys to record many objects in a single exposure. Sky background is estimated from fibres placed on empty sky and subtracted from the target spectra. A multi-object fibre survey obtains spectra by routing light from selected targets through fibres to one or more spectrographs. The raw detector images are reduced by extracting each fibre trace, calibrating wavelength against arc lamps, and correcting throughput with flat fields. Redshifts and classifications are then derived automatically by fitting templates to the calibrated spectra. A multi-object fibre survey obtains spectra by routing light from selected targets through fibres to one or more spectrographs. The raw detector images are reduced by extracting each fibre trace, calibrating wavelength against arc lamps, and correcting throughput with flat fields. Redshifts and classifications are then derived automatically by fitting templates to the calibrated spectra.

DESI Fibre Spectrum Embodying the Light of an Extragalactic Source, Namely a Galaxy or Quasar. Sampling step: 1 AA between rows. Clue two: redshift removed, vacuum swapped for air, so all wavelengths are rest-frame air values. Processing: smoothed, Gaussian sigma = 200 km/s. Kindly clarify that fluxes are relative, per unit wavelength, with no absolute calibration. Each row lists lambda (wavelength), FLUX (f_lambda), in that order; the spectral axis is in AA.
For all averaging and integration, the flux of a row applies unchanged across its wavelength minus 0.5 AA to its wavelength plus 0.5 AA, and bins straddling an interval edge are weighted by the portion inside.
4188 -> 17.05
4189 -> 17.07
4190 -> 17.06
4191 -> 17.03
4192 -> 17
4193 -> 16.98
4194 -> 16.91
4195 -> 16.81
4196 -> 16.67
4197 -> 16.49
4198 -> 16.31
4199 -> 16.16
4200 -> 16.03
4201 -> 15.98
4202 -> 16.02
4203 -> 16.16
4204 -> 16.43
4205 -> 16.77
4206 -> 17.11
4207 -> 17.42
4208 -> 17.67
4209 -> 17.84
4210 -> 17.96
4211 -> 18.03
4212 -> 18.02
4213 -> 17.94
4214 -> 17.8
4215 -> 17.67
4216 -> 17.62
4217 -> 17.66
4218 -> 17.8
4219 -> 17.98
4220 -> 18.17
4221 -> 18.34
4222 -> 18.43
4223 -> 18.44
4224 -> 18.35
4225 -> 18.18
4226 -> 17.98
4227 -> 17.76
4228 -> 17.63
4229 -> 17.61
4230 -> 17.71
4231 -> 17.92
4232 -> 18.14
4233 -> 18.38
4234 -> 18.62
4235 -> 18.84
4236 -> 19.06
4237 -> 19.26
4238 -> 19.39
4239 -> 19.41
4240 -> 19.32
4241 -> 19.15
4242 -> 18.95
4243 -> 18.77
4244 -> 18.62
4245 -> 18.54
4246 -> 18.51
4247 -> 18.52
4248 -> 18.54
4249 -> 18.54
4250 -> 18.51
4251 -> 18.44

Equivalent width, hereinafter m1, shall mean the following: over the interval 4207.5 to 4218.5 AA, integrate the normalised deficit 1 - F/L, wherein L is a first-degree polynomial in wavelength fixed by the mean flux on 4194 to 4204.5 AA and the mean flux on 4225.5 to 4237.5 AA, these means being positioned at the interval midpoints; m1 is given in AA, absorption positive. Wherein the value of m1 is -0.4 AA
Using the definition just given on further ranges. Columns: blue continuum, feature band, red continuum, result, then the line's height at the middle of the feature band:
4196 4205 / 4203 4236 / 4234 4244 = -0.45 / 17.6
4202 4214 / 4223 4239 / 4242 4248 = -0.19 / 18.1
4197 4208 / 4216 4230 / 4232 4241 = 0.00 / 18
